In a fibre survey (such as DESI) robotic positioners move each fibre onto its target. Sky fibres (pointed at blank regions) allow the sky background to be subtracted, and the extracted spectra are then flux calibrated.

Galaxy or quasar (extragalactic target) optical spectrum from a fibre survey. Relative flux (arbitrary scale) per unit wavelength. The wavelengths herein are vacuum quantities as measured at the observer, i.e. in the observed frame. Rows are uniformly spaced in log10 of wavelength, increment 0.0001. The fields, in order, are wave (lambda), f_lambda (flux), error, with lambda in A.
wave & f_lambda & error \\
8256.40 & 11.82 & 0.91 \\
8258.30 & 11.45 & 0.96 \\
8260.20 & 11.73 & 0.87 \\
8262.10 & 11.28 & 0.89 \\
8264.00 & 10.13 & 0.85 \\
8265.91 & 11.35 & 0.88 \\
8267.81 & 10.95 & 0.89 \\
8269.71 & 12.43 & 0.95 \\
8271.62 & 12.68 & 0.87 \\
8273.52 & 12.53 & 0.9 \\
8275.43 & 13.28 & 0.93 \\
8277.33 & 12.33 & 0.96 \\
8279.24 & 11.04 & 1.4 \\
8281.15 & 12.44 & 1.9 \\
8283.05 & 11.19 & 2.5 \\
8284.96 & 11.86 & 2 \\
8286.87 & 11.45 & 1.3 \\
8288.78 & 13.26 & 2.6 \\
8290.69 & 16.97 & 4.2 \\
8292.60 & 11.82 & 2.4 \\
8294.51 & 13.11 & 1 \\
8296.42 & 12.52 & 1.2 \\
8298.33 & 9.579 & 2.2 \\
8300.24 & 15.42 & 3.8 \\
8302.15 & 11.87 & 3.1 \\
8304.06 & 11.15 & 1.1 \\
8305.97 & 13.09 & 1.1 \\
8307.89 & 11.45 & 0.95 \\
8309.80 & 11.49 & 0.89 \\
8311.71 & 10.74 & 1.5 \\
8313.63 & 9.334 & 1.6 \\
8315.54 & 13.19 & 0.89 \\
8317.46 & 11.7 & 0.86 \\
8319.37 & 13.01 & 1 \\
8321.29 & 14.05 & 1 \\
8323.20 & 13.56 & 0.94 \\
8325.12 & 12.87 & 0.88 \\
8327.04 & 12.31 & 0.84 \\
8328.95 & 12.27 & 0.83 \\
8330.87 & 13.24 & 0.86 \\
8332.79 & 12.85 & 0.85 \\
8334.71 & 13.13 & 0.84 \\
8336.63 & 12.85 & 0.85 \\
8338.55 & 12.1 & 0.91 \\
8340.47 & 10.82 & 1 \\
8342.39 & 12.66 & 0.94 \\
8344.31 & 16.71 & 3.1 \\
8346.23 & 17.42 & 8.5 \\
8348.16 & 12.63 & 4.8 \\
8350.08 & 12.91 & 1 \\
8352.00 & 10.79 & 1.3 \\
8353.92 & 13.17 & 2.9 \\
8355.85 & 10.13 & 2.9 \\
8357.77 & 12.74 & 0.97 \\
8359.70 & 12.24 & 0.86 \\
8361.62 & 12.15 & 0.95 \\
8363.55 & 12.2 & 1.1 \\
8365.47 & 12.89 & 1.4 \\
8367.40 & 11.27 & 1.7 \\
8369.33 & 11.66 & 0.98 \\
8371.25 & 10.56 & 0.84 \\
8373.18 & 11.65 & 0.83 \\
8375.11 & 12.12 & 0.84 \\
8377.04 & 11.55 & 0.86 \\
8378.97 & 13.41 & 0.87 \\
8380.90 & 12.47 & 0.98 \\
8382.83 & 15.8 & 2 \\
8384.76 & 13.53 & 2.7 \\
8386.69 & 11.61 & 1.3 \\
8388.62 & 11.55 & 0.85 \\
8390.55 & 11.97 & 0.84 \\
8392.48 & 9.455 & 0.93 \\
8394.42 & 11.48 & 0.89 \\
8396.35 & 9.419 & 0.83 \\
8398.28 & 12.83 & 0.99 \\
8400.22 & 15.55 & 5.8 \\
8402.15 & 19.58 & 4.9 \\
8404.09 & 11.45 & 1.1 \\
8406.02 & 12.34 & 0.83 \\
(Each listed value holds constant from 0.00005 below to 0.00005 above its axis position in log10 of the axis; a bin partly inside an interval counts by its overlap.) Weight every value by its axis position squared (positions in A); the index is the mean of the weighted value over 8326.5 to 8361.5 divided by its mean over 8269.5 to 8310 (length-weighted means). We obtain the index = 1.05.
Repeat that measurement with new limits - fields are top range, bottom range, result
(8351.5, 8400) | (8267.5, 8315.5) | 1.01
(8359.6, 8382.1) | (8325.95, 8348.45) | 0.92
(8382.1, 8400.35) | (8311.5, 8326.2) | 1.00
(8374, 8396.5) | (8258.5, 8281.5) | 1.05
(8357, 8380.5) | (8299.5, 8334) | 0.98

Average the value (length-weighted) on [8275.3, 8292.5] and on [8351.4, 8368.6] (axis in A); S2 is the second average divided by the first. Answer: 0.95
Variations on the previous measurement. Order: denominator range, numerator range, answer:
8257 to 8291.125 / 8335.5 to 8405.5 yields 1.04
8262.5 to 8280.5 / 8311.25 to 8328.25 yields 1.04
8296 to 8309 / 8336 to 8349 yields 1.12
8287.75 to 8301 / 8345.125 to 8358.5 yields 0.98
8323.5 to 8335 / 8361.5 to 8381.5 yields 0.94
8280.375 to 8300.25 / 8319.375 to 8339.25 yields 1.03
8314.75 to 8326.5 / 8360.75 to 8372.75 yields 0.90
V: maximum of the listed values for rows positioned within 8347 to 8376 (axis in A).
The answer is 13.17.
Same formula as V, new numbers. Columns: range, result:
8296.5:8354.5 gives 17.42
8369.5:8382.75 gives 13.41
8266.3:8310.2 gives 16.97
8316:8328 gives 14.05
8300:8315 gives 15.42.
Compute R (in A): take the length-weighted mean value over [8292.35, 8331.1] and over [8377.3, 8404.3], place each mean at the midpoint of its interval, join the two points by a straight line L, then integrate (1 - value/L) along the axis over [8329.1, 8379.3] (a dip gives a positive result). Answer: 0.3 A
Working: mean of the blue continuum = 12.3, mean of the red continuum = 12.9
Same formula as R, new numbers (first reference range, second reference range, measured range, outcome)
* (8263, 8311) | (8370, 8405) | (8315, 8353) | -2.1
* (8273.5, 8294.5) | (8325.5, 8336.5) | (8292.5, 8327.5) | 1.3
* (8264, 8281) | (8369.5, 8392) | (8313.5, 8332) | -0.9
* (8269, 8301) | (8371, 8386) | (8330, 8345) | -0.4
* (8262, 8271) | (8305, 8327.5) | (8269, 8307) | -2.7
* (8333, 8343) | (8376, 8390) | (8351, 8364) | 0.7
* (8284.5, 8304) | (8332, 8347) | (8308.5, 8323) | 1.2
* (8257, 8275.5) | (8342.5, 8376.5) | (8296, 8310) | -0.1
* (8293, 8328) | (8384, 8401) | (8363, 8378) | 0.3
